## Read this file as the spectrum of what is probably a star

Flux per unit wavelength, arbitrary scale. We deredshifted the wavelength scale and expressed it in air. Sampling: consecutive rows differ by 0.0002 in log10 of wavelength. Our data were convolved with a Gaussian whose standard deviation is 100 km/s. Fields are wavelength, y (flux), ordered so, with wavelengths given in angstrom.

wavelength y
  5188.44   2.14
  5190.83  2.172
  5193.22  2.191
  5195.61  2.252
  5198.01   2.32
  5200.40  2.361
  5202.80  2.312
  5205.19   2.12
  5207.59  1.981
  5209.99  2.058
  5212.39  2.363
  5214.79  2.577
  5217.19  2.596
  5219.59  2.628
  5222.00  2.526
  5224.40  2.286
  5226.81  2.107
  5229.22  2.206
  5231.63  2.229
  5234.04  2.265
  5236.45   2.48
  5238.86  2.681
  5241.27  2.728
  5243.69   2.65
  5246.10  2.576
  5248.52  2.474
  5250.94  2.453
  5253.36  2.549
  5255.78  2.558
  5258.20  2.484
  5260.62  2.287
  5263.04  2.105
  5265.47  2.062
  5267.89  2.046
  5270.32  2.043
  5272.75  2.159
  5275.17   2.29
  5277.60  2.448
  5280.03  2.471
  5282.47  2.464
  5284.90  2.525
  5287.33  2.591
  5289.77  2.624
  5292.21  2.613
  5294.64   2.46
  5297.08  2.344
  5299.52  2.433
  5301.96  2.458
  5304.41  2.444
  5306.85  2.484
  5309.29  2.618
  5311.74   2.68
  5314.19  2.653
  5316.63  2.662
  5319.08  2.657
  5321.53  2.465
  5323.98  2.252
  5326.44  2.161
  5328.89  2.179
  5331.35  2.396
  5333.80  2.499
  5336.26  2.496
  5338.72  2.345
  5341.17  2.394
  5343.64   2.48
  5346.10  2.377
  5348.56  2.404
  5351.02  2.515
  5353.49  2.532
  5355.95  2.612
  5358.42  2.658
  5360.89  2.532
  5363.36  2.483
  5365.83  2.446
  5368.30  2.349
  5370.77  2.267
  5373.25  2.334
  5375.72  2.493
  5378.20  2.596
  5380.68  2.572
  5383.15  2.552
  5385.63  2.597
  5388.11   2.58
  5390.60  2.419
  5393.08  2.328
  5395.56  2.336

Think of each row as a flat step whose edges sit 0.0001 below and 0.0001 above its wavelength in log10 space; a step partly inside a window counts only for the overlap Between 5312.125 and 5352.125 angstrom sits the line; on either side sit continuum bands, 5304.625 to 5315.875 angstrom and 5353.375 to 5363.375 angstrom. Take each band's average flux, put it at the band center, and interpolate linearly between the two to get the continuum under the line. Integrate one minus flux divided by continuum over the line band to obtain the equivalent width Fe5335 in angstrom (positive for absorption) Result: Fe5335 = 2.3 angstrom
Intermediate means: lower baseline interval 2.6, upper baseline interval 2.58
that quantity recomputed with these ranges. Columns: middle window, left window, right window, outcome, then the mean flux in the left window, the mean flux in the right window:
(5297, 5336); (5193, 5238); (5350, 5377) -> -0.7 angstrom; 2.31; 2.47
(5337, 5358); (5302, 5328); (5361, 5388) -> 0.2 angstrom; 2.5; 2.48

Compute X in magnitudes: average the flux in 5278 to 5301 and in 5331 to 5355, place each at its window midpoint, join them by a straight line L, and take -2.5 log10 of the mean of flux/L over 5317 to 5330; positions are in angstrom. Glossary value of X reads 0.05 mag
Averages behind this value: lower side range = 2.5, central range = 2.36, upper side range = 2.45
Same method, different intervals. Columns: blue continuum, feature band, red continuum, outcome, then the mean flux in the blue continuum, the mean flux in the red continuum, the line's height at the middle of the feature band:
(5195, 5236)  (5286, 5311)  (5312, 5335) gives -0.042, 2.31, 2.45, 2.41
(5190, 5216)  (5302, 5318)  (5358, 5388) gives -0.079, 2.25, 2.49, 2.4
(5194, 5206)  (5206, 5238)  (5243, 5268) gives -0.004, 2.28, 2.4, 2.32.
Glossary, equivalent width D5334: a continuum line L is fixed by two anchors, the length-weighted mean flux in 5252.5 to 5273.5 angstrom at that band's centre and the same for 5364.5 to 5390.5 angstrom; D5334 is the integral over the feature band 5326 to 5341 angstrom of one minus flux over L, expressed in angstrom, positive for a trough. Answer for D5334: 0.2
